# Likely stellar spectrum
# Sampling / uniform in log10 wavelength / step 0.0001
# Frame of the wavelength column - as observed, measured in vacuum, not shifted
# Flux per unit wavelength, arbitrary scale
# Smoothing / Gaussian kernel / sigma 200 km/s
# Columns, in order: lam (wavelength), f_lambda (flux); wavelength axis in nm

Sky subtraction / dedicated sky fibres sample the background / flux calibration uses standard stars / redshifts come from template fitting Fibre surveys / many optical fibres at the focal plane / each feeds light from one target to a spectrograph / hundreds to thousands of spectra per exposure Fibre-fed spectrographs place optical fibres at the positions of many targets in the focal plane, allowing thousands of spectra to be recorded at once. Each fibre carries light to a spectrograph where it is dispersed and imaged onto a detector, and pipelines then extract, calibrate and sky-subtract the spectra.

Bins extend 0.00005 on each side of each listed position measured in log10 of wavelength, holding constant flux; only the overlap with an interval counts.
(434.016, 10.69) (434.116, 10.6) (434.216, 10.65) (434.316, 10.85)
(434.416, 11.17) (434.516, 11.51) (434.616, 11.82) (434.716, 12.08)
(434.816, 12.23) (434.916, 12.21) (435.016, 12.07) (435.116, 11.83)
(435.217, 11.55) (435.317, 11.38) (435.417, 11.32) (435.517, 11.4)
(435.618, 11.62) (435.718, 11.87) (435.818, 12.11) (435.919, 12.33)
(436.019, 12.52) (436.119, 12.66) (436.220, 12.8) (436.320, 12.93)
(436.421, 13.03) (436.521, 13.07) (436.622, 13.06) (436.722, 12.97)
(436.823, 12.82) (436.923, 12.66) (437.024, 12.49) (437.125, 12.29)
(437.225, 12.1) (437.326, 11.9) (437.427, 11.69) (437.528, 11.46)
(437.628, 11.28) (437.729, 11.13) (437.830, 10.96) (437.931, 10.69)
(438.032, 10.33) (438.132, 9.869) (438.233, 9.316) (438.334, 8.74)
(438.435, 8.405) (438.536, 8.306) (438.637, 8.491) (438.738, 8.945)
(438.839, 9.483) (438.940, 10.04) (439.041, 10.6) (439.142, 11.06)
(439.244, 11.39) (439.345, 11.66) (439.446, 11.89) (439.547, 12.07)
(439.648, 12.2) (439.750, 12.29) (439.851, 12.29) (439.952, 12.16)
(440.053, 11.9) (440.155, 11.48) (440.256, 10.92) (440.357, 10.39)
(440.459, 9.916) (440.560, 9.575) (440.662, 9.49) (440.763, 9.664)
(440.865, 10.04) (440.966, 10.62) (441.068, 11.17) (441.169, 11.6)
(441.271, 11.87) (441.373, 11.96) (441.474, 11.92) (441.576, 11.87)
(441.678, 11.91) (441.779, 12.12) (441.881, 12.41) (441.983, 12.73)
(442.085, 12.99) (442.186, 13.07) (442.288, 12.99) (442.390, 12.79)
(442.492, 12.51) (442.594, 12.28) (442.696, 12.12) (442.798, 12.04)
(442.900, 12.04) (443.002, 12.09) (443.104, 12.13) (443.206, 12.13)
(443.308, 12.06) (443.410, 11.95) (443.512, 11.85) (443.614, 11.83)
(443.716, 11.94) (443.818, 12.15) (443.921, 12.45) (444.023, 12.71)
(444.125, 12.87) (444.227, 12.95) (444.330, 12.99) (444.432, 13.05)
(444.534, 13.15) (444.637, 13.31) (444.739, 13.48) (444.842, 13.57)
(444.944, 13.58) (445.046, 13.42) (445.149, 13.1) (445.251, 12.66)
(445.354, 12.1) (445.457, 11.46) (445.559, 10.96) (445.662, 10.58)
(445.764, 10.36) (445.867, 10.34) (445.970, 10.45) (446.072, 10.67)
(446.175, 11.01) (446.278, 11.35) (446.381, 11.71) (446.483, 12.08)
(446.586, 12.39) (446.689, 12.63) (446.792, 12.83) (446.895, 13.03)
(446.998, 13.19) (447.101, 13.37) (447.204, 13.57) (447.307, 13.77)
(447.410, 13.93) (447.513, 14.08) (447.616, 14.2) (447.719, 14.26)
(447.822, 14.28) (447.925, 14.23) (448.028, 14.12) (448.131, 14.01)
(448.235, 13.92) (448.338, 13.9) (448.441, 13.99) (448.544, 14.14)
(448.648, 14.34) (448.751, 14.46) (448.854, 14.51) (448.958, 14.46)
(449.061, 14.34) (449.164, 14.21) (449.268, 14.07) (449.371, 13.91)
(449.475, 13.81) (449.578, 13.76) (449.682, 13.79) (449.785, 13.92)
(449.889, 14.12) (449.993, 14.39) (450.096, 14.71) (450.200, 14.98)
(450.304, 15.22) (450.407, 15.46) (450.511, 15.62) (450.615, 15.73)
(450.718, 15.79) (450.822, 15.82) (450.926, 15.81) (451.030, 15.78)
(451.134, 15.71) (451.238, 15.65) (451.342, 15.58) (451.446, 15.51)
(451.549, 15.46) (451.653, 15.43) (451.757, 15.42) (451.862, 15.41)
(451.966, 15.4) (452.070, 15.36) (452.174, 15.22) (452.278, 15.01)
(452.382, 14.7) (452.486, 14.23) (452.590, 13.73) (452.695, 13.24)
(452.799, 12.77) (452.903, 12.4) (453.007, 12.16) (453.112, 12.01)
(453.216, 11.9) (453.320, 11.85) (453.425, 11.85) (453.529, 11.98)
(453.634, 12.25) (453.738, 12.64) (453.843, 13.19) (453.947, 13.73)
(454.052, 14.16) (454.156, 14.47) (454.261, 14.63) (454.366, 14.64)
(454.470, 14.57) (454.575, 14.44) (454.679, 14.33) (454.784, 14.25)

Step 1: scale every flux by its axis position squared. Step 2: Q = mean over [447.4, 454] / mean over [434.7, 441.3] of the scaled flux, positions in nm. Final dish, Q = 1.3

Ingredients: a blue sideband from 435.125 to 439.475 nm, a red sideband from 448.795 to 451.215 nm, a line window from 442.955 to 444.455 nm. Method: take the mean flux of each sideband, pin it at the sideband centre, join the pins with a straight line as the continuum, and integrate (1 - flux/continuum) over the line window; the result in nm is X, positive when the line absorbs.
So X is 0.08 nm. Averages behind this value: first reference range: 11.3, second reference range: 14.8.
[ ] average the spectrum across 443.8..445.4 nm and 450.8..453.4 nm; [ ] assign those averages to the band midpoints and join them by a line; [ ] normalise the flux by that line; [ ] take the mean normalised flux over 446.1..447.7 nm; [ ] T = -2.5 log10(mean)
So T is 0.047 mag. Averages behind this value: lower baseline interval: 13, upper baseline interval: 14.4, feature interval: 12.9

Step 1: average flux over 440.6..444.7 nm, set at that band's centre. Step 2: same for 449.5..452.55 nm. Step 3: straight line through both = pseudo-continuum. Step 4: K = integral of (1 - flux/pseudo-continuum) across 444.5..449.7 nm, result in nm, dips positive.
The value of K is 0.23 nm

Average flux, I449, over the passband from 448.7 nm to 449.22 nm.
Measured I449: 14.4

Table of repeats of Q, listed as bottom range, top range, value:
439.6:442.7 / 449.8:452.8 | 1.36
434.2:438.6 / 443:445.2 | 1.14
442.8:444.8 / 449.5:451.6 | 1.25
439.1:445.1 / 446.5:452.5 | 1.25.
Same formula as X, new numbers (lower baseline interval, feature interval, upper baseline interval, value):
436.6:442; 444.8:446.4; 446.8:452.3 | 0.186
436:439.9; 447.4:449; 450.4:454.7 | -0.092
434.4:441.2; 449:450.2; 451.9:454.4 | -0.107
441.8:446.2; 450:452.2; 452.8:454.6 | -0.444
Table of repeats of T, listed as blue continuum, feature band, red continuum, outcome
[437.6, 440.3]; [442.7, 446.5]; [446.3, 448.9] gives 0.04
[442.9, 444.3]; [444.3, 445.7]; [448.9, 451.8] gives 0.01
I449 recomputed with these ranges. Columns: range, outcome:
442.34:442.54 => 12.6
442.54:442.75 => 12.2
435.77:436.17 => 12.4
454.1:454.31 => 14.6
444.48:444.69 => 13.2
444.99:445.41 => 12.8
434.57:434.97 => 12.1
